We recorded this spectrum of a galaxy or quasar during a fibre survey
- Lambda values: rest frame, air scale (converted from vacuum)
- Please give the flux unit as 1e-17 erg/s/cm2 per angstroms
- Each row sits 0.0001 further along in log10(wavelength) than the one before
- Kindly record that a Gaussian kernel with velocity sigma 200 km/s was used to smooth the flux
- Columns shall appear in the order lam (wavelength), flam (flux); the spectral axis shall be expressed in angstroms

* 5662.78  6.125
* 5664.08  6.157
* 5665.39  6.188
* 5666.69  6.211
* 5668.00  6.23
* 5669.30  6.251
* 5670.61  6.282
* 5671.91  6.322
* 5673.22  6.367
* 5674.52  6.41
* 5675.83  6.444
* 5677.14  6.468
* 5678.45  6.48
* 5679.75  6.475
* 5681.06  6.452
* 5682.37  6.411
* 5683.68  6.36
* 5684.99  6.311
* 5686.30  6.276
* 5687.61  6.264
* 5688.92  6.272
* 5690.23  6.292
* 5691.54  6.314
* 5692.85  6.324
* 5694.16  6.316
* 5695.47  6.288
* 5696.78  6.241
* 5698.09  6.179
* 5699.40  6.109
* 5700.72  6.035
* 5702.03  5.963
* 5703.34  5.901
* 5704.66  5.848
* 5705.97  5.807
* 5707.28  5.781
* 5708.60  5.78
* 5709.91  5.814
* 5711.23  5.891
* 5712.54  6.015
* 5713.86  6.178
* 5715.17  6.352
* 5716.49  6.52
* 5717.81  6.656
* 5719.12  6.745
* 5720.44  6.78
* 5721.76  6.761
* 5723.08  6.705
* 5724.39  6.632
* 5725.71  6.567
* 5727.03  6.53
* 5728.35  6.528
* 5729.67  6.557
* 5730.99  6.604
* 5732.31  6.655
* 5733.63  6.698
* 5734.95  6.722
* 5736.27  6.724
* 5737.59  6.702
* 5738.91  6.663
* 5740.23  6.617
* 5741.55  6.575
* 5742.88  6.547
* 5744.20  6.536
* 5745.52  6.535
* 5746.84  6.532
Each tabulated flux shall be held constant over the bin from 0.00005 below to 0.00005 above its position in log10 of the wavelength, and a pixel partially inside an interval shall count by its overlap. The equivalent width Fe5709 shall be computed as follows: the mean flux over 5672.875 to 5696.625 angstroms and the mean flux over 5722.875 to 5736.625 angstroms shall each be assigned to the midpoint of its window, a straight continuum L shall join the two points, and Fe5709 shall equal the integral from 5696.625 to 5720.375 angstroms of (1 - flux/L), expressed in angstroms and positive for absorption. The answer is 1.4 angstroms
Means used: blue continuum 6.36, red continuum 6.63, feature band 6.12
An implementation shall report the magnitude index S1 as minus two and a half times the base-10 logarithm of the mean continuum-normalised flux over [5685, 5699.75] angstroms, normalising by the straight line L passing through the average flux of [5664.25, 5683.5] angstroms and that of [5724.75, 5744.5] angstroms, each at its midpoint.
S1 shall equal 0.03 mag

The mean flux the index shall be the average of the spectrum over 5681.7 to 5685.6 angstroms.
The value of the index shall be 6.35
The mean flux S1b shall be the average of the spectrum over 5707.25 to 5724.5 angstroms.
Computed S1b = 6.34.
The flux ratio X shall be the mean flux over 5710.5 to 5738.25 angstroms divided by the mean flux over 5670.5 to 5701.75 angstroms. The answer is 1.04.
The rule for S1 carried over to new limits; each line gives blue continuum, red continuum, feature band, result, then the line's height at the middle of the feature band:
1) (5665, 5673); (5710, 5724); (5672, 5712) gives 0.025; 6.34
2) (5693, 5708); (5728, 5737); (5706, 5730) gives 0.003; 6.38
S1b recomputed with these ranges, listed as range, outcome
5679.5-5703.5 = 6.25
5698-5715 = 5.95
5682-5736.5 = 6.32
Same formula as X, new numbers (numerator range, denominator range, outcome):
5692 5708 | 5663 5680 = 0.96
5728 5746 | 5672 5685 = 1.03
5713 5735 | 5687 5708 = 1.08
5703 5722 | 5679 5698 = 0.98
